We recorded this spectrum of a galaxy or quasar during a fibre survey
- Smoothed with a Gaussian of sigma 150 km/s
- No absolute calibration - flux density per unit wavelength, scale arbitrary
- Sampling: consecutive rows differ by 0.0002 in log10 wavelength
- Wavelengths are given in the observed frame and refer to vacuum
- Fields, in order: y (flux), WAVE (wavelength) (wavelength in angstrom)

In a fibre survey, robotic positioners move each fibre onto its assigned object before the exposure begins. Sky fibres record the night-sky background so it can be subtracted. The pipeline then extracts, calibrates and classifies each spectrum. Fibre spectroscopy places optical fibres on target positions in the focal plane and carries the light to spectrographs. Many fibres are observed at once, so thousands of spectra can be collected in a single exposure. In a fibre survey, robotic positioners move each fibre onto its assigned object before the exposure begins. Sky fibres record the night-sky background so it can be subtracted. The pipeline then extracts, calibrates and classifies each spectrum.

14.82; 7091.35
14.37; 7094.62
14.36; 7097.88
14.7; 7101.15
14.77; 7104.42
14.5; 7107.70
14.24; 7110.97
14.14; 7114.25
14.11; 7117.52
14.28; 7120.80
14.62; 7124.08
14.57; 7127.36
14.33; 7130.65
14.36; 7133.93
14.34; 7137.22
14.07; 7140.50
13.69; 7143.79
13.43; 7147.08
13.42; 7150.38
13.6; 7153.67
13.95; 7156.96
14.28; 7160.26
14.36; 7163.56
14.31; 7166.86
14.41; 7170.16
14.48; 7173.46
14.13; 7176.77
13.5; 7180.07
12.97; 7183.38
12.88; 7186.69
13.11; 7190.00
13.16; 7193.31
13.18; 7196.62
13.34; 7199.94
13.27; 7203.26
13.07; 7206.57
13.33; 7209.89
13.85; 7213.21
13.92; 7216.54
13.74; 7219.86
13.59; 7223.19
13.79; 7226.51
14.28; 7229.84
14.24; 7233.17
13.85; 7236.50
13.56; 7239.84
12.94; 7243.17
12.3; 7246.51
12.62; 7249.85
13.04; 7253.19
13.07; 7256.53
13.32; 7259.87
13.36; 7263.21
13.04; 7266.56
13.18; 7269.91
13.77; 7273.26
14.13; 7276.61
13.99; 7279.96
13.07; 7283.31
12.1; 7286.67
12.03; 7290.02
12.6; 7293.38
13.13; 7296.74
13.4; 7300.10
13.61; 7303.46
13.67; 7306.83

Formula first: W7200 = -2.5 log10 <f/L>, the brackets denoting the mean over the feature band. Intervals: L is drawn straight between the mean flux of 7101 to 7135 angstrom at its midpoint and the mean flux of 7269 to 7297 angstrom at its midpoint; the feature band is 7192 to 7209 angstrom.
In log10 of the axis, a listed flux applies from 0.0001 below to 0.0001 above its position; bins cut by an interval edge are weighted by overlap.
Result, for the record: 0.04 mag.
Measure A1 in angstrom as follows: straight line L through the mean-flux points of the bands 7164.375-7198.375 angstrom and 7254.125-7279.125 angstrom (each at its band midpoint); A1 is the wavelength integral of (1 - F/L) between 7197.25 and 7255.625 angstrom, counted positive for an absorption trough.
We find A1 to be 0.3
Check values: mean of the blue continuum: 13.6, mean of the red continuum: 13.4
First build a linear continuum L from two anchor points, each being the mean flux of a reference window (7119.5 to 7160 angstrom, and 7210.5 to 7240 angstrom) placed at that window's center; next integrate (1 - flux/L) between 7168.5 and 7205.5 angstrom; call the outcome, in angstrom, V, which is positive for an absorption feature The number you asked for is 1.2 angstrom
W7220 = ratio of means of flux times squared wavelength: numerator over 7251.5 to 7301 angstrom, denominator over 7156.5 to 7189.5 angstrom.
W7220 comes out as 0.97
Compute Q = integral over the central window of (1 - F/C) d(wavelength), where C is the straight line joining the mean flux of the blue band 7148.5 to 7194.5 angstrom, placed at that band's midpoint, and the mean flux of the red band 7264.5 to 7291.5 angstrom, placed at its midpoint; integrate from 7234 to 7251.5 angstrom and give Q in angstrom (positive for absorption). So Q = 0.34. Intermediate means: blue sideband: 13.8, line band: 13.1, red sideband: 13.2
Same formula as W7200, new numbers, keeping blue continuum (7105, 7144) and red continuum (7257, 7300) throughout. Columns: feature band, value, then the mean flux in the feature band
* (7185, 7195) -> 0.06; 13.1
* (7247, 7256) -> 0.05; 12.8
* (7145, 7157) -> 0.04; 13.6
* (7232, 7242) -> -0.03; 13.8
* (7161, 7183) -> -0.01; 14.1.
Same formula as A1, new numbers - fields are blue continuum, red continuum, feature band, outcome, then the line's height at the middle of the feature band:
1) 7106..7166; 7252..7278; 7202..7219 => 0.2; 13.7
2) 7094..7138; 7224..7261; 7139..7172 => 0.3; 14.1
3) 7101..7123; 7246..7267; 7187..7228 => 0.1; 13.5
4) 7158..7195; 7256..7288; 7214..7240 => -0.7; 13.5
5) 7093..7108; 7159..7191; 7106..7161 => 0.5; 14.2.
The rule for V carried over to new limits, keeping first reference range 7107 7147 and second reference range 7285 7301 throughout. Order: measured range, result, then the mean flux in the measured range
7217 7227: -0.3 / 13.7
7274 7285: -0.8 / 13.7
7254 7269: -0.3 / 13.2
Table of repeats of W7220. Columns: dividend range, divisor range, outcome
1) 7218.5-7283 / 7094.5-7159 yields 0.98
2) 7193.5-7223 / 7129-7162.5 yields 0.98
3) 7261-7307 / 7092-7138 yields 0.96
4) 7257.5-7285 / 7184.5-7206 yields 1.05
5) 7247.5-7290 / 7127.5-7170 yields 0.97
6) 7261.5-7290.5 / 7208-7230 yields 0.98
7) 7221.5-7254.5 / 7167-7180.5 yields 0.96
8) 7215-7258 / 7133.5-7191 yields 0.99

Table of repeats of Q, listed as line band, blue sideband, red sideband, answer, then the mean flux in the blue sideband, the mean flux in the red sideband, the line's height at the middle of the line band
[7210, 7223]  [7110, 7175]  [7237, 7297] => -0.2 angstrom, 14.1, 13.1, 13.5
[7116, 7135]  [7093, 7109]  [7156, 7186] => 0.0 angstrom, 14.5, 14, 14.4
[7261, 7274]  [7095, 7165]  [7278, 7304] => -0.1 angstrom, 14.2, 13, 13.2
